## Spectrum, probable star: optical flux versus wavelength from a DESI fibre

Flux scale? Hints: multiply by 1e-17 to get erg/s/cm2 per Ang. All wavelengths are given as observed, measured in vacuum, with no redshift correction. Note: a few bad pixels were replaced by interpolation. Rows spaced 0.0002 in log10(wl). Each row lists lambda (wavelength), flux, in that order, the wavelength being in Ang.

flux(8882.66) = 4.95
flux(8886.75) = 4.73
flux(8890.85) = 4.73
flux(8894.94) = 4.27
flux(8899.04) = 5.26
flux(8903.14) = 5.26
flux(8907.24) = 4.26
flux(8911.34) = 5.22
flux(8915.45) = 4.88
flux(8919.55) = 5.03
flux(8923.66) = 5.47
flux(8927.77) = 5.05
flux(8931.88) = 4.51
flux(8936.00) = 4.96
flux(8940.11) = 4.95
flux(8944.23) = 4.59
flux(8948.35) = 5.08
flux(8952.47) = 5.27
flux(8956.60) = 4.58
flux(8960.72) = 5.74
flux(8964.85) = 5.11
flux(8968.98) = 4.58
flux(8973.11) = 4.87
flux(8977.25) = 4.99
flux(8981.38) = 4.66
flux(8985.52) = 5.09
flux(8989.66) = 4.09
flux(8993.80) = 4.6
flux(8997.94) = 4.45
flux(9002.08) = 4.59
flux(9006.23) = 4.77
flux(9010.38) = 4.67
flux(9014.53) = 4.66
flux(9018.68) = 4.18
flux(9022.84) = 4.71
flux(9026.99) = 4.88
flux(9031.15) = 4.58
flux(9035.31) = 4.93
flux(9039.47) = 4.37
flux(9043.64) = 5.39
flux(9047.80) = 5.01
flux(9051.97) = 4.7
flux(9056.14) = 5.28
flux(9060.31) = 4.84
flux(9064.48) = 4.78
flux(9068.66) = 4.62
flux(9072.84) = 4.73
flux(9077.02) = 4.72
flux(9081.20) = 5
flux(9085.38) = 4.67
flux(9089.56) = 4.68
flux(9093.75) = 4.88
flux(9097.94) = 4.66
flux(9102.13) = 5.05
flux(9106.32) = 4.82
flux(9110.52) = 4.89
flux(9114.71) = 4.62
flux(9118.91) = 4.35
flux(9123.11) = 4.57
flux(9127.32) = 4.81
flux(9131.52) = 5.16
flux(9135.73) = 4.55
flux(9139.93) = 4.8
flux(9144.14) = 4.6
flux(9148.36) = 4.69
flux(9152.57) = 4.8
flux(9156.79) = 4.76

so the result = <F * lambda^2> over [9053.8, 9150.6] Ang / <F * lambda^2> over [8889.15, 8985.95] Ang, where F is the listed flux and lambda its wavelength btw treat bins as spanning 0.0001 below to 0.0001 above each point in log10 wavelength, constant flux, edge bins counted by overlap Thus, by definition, 1.00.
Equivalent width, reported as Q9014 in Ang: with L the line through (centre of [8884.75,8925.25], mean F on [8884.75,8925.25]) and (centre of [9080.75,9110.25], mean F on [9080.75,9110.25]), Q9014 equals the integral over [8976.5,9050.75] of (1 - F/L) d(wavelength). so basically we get 2.4 Ang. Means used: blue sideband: 4.9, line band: 4.7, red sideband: 4.82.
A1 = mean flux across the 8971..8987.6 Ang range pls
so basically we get 4.9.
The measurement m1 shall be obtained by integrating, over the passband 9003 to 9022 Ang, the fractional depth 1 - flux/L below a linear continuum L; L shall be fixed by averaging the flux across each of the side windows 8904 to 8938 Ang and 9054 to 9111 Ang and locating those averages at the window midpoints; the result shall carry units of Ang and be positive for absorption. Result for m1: 1.1 Ang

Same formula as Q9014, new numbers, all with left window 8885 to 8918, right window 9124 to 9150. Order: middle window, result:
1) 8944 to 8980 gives -1.35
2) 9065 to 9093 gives 0.18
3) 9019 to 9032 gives 0.35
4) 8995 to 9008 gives 0.54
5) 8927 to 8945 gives 0.03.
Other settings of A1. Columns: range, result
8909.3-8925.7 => 5.15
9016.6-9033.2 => 4.59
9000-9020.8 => 4.57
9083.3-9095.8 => 4.74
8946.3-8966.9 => 5.16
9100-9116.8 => 4.85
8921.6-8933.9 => 5.01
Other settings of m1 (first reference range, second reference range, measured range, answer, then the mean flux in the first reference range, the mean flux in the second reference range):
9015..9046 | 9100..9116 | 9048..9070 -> -0.4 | 4.72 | 4.86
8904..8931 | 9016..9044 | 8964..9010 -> 0.9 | 4.98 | 4.68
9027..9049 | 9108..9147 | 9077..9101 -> -0.1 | 4.85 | 4.71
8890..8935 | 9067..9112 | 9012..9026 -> 0.8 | 4.91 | 4.79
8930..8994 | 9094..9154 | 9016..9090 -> 0.2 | 4.86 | 4.74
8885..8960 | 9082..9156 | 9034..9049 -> -0.3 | 4.91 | 4.75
